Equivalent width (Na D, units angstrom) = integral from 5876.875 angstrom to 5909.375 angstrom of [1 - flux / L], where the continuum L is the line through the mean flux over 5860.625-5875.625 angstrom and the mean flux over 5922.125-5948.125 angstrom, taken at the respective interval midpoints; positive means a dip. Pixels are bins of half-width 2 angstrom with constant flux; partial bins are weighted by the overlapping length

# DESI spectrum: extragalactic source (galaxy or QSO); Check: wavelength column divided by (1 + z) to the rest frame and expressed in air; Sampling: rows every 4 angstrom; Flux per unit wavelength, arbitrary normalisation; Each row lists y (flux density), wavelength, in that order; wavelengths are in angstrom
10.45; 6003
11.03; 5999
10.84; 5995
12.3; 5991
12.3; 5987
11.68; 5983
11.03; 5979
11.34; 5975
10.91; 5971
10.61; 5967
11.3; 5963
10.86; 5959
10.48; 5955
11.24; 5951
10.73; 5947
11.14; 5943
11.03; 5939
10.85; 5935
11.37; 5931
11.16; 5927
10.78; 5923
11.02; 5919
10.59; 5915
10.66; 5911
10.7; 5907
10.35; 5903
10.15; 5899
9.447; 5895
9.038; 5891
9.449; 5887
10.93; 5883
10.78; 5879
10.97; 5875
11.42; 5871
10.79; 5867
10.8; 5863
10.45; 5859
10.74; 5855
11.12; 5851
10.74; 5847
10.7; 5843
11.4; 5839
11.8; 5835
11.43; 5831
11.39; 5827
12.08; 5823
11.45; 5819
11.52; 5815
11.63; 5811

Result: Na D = 2.6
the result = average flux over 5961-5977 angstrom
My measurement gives 11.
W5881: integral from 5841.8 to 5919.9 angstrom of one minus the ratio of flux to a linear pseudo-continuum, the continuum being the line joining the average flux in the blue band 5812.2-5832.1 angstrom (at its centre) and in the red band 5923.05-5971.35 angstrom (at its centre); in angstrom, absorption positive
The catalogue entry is 5.3 angstrom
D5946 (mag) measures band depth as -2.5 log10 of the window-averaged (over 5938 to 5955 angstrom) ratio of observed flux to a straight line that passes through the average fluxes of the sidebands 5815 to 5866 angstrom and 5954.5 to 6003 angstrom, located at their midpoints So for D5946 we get 0.023 mag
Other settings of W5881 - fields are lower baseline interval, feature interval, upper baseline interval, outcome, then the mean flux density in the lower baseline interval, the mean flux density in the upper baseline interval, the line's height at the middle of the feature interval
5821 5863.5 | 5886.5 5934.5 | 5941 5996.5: 3.2 angstrom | 11.2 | 11.2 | 11.2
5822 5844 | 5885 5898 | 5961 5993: 2.4 angstrom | 11.5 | 11.4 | 11.5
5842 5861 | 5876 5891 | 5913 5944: 0.8 angstrom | 10.8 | 11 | 10.9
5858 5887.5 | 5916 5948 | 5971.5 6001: 0.4 angstrom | 10.8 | 11.5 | 11.1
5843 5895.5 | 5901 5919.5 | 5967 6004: 0.3 angstrom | 10.6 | 11.3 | 10.8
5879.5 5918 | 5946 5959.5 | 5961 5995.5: 0.2 angstrom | 10.2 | 11.4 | 11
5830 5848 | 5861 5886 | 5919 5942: 0.6 angstrom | 11.2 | 11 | 11.2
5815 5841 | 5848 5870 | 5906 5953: 1.1 angstrom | 11.6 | 10.9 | 11.4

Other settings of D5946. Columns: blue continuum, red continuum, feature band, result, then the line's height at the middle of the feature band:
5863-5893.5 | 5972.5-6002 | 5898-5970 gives 0.014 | 11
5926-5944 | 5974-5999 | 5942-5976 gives 0.036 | 11.3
